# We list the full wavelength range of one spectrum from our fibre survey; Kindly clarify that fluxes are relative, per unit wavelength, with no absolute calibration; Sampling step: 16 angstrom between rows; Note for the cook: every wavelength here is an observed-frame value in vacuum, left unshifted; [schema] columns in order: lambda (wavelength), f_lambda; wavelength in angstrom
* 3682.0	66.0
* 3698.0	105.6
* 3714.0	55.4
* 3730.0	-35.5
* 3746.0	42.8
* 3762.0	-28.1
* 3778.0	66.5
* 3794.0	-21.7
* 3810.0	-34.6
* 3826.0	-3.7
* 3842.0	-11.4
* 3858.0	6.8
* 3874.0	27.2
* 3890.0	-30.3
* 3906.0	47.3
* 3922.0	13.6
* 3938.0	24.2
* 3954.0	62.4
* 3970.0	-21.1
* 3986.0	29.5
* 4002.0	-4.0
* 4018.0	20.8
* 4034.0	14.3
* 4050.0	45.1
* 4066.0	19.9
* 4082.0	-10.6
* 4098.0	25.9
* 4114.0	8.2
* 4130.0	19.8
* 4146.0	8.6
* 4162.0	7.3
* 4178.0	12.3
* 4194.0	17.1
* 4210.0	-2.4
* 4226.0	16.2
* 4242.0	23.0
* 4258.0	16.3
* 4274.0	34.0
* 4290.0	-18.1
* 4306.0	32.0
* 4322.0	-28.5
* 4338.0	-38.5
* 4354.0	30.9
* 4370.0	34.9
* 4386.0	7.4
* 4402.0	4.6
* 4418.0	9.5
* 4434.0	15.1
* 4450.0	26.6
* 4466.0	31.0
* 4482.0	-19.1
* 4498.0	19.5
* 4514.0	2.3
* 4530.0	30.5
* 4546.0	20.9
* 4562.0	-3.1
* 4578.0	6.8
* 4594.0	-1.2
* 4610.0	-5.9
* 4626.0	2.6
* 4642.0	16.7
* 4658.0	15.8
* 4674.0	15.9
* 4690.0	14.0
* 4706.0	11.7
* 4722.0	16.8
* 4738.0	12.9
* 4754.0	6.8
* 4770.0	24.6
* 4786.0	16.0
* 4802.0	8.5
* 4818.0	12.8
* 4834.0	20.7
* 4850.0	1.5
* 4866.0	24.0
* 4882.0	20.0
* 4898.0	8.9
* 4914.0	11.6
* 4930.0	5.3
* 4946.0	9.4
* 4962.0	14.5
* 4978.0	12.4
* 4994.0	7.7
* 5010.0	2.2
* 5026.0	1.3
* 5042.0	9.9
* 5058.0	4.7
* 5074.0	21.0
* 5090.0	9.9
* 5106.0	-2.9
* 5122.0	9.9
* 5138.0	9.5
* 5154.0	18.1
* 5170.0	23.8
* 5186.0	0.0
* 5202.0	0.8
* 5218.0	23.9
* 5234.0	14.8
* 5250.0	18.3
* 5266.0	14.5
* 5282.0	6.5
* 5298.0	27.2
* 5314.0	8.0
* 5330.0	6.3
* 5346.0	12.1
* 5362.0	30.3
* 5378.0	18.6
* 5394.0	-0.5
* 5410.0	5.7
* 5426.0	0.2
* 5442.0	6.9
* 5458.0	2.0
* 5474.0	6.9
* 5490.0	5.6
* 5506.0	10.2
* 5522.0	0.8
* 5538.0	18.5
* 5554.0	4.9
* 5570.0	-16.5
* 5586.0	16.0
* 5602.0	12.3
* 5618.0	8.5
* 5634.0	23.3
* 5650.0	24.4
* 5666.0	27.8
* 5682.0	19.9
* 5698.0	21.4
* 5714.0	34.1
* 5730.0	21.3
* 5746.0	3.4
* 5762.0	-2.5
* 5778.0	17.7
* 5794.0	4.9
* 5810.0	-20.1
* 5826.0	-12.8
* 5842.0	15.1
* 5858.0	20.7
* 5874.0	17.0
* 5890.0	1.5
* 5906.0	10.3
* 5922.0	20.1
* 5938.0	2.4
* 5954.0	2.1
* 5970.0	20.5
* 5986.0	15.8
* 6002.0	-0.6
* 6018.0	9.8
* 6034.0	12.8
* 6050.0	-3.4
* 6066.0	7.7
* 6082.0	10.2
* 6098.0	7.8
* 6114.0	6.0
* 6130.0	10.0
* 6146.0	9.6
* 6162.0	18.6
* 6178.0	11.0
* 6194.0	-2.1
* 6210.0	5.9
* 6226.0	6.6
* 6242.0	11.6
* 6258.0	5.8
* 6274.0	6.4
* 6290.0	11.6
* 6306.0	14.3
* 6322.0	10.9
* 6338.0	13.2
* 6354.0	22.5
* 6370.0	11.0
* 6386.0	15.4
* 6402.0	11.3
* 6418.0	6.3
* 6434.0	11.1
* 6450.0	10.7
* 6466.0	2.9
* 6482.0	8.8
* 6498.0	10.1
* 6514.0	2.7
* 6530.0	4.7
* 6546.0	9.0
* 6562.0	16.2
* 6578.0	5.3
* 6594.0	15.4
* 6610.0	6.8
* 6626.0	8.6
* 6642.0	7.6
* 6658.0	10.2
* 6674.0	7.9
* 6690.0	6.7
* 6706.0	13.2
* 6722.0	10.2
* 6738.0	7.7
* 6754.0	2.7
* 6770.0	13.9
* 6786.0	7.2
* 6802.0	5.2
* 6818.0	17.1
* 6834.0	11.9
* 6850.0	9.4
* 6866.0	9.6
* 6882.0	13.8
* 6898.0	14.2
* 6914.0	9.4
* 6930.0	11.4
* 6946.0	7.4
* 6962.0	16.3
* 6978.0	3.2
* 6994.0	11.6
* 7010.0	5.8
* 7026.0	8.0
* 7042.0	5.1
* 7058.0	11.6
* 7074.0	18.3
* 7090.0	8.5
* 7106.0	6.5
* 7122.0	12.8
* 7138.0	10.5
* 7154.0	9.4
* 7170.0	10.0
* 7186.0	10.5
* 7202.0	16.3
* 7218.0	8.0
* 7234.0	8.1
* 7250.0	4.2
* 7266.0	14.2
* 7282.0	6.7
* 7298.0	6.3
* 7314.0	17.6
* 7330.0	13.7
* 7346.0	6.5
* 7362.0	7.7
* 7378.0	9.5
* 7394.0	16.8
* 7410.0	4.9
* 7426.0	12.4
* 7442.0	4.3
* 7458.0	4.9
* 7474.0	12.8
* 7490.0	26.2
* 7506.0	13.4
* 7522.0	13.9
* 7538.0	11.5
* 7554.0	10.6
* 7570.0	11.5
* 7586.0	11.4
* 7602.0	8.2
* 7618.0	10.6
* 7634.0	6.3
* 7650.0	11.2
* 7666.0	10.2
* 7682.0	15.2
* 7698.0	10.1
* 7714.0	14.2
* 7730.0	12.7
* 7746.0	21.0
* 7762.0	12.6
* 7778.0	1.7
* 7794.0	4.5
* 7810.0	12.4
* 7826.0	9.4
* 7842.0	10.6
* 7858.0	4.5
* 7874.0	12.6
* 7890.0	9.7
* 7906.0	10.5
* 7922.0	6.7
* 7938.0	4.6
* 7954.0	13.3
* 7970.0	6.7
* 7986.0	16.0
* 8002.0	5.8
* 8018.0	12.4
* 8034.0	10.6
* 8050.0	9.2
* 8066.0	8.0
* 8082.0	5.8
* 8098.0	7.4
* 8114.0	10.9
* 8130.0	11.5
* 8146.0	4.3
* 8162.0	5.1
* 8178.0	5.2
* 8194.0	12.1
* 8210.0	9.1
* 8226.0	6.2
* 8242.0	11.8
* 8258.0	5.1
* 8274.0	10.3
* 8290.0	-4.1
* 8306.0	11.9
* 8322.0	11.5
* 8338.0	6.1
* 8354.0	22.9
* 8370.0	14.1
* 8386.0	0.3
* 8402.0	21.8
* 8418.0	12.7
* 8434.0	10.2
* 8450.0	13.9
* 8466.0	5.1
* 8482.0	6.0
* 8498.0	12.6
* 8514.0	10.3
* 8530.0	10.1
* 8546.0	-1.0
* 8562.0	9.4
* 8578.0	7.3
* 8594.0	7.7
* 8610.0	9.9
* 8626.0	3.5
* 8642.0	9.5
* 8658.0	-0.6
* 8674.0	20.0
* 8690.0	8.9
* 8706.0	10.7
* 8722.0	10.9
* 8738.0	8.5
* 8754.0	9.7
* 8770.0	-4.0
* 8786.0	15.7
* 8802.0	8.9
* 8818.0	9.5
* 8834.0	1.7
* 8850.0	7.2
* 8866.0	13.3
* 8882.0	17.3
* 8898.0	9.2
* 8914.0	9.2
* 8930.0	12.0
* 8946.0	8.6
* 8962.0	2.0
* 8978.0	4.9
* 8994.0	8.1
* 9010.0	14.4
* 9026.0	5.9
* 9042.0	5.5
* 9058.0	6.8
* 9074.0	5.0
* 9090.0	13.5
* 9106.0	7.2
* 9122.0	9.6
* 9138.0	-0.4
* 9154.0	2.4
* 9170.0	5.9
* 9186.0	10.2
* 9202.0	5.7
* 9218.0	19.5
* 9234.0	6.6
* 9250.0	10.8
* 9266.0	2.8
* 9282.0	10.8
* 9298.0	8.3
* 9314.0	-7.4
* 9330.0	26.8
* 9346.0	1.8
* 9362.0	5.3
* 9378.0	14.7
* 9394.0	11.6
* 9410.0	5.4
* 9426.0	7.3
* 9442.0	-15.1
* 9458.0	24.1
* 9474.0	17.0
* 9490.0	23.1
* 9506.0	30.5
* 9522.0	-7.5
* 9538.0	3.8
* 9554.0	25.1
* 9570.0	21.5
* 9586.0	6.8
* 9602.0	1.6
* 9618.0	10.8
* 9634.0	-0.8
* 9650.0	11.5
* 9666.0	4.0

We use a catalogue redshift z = 0.140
